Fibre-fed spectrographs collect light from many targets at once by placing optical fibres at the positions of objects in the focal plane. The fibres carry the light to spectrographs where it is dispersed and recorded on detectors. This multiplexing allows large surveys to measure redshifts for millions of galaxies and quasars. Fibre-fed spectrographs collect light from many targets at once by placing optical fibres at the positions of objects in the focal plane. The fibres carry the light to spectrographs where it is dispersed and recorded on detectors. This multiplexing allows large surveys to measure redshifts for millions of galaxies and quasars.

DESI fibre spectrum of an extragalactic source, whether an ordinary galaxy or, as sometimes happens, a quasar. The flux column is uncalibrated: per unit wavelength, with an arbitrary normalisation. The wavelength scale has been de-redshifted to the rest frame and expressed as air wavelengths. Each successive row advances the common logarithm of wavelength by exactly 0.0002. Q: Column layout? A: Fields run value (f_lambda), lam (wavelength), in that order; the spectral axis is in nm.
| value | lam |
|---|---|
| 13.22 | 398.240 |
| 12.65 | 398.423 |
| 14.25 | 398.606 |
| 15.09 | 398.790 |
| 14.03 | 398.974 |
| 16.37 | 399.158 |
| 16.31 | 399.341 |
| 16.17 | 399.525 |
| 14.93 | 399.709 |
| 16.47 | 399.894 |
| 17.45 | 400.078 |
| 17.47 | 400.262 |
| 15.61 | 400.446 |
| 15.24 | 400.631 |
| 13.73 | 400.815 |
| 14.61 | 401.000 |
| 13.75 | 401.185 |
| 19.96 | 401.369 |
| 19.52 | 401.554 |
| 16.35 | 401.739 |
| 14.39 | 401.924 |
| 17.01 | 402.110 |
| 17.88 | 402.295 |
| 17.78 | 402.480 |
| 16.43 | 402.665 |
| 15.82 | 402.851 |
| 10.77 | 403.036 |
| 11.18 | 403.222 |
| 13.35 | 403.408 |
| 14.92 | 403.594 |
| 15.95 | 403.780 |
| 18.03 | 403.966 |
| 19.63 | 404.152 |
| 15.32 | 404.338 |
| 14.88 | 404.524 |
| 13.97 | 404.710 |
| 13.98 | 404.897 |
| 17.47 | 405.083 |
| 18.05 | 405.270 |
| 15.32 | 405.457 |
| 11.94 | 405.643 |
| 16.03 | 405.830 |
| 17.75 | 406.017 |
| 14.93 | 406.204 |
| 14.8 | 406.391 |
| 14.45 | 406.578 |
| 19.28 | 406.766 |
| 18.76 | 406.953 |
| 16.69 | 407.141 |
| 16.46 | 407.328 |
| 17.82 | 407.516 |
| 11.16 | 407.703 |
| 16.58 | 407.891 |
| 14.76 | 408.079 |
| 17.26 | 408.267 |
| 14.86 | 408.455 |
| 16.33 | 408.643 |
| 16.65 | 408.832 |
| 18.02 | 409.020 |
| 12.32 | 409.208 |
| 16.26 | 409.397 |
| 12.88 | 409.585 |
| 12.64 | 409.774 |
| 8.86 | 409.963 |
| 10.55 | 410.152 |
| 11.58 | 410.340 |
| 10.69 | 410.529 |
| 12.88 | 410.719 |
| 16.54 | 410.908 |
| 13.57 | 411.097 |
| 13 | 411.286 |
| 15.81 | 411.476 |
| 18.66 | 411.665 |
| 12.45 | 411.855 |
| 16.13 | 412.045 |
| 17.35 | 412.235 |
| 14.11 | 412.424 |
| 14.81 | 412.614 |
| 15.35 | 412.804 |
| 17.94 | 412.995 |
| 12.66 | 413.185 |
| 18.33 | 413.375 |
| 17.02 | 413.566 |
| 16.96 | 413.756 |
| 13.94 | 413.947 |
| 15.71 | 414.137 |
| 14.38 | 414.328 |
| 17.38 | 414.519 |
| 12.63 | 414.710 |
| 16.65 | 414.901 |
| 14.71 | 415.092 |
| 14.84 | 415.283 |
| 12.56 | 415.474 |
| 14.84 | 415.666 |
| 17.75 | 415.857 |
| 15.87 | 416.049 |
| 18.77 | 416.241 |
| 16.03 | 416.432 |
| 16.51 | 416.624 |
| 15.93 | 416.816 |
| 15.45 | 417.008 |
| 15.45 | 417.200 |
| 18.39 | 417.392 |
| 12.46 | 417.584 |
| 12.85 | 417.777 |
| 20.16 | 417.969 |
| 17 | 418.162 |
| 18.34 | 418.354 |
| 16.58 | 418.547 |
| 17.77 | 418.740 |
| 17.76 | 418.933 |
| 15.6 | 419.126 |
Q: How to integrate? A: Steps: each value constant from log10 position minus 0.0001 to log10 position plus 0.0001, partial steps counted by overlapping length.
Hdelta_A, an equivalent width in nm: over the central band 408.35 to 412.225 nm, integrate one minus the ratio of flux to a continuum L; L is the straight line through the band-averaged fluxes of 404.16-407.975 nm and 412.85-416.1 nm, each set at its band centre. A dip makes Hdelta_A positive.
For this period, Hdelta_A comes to 0.39 nm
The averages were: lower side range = 15.9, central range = 14.1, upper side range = 15.5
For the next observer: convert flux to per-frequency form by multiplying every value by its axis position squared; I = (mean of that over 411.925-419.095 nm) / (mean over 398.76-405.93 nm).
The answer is 1.08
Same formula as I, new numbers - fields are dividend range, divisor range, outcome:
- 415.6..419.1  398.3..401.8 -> 1.14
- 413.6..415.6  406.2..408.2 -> 0.97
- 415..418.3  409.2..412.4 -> 1.19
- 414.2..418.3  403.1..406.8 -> 1.08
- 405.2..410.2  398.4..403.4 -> 1.01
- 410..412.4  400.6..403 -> 0.90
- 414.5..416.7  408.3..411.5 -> 1.17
